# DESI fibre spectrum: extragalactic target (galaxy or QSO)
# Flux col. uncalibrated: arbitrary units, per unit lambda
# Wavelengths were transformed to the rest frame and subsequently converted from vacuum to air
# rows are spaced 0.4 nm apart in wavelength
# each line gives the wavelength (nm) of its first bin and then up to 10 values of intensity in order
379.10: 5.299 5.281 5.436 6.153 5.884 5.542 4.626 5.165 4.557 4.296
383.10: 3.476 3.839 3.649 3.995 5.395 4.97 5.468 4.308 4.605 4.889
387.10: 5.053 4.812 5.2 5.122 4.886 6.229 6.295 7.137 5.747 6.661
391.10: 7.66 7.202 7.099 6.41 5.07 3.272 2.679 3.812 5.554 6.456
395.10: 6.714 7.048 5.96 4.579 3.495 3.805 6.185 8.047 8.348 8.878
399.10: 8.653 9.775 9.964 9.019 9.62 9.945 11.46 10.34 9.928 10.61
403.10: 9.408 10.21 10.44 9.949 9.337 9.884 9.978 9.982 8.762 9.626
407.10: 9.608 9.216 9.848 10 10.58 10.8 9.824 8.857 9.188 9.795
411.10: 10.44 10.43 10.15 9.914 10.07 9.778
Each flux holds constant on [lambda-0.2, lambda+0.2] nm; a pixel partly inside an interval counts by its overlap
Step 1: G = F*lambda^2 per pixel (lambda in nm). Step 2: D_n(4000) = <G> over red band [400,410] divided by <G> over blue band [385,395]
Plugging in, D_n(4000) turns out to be 1.95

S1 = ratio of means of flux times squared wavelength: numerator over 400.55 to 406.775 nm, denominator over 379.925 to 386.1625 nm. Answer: 2.32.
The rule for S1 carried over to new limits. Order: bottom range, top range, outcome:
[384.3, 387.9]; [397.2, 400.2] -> 1.83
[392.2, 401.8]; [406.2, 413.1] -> 1.51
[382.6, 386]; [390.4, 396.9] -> 1.34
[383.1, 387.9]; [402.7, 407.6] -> 2.33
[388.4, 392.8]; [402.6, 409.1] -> 1.66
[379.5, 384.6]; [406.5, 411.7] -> 2.38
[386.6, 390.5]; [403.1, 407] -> 1.91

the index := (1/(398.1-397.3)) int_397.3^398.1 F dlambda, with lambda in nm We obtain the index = 7.12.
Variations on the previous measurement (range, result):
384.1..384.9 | 4.7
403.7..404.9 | 9.91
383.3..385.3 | 4.37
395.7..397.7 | 4.8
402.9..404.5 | 10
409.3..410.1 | 9.34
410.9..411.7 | 10.4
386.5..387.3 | 4.97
